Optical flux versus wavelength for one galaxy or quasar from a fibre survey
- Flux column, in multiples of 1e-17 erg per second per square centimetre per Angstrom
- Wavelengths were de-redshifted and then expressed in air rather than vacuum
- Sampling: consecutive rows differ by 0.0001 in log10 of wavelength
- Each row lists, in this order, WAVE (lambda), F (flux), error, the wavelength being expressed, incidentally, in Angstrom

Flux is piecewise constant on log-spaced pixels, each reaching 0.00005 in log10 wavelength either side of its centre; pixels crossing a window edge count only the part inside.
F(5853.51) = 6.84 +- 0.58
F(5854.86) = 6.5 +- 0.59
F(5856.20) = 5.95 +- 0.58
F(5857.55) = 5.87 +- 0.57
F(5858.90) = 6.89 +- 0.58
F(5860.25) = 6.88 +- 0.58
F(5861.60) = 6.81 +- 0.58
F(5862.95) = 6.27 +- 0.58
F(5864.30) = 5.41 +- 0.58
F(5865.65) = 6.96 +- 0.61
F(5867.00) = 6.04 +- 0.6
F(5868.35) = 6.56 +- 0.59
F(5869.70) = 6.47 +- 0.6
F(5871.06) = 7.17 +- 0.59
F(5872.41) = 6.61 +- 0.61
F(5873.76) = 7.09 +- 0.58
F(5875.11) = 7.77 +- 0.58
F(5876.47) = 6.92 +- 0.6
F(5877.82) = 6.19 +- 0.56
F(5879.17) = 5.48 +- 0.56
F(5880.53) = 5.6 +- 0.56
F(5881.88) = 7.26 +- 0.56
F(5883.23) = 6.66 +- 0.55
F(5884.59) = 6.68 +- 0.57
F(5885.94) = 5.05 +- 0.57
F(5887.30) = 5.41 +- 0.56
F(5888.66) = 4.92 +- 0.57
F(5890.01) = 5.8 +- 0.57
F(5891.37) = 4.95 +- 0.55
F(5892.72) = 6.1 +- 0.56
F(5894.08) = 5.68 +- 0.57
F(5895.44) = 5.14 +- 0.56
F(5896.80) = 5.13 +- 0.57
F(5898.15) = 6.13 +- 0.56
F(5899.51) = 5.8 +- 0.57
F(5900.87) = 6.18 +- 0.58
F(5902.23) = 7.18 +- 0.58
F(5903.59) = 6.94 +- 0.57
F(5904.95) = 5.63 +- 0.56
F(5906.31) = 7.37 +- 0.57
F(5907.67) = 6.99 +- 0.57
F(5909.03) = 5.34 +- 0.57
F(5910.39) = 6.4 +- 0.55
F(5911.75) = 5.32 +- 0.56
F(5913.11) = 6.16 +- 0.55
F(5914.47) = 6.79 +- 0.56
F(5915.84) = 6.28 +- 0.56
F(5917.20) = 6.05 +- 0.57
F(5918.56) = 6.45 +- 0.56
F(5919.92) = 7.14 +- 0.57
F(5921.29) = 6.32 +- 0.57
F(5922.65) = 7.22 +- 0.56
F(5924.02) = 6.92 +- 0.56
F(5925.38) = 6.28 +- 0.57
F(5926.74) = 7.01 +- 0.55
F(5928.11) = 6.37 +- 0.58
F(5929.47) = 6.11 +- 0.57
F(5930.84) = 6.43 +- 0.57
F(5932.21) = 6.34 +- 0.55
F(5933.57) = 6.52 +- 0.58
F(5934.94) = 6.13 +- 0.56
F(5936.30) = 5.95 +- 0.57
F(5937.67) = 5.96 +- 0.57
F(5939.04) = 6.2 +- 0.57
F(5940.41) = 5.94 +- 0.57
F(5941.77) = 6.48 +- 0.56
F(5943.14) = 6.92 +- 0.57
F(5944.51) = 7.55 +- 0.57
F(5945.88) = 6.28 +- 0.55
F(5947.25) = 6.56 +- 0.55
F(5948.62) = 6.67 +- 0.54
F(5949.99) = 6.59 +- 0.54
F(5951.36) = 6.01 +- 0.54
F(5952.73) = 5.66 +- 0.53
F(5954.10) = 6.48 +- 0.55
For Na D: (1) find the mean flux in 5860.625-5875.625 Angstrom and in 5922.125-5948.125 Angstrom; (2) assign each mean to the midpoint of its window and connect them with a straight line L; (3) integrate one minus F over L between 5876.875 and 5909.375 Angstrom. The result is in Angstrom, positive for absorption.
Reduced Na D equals 2.9 Angstrom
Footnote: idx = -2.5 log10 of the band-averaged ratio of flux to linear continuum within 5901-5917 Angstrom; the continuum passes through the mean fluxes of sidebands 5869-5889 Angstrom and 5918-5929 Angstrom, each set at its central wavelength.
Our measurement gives 0.036 mag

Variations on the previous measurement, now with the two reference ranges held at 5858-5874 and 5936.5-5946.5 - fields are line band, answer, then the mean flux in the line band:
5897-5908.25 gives 0.01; 6.47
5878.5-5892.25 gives 0.13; 5.79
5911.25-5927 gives 0.00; 6.5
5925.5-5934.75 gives 0.01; 6.43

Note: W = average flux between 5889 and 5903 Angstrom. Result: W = 5.8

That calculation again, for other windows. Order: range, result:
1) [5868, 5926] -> 6.27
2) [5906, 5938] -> 6.4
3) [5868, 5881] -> 6.6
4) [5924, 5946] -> 6.43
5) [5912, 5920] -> 6.37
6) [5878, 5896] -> 5.76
